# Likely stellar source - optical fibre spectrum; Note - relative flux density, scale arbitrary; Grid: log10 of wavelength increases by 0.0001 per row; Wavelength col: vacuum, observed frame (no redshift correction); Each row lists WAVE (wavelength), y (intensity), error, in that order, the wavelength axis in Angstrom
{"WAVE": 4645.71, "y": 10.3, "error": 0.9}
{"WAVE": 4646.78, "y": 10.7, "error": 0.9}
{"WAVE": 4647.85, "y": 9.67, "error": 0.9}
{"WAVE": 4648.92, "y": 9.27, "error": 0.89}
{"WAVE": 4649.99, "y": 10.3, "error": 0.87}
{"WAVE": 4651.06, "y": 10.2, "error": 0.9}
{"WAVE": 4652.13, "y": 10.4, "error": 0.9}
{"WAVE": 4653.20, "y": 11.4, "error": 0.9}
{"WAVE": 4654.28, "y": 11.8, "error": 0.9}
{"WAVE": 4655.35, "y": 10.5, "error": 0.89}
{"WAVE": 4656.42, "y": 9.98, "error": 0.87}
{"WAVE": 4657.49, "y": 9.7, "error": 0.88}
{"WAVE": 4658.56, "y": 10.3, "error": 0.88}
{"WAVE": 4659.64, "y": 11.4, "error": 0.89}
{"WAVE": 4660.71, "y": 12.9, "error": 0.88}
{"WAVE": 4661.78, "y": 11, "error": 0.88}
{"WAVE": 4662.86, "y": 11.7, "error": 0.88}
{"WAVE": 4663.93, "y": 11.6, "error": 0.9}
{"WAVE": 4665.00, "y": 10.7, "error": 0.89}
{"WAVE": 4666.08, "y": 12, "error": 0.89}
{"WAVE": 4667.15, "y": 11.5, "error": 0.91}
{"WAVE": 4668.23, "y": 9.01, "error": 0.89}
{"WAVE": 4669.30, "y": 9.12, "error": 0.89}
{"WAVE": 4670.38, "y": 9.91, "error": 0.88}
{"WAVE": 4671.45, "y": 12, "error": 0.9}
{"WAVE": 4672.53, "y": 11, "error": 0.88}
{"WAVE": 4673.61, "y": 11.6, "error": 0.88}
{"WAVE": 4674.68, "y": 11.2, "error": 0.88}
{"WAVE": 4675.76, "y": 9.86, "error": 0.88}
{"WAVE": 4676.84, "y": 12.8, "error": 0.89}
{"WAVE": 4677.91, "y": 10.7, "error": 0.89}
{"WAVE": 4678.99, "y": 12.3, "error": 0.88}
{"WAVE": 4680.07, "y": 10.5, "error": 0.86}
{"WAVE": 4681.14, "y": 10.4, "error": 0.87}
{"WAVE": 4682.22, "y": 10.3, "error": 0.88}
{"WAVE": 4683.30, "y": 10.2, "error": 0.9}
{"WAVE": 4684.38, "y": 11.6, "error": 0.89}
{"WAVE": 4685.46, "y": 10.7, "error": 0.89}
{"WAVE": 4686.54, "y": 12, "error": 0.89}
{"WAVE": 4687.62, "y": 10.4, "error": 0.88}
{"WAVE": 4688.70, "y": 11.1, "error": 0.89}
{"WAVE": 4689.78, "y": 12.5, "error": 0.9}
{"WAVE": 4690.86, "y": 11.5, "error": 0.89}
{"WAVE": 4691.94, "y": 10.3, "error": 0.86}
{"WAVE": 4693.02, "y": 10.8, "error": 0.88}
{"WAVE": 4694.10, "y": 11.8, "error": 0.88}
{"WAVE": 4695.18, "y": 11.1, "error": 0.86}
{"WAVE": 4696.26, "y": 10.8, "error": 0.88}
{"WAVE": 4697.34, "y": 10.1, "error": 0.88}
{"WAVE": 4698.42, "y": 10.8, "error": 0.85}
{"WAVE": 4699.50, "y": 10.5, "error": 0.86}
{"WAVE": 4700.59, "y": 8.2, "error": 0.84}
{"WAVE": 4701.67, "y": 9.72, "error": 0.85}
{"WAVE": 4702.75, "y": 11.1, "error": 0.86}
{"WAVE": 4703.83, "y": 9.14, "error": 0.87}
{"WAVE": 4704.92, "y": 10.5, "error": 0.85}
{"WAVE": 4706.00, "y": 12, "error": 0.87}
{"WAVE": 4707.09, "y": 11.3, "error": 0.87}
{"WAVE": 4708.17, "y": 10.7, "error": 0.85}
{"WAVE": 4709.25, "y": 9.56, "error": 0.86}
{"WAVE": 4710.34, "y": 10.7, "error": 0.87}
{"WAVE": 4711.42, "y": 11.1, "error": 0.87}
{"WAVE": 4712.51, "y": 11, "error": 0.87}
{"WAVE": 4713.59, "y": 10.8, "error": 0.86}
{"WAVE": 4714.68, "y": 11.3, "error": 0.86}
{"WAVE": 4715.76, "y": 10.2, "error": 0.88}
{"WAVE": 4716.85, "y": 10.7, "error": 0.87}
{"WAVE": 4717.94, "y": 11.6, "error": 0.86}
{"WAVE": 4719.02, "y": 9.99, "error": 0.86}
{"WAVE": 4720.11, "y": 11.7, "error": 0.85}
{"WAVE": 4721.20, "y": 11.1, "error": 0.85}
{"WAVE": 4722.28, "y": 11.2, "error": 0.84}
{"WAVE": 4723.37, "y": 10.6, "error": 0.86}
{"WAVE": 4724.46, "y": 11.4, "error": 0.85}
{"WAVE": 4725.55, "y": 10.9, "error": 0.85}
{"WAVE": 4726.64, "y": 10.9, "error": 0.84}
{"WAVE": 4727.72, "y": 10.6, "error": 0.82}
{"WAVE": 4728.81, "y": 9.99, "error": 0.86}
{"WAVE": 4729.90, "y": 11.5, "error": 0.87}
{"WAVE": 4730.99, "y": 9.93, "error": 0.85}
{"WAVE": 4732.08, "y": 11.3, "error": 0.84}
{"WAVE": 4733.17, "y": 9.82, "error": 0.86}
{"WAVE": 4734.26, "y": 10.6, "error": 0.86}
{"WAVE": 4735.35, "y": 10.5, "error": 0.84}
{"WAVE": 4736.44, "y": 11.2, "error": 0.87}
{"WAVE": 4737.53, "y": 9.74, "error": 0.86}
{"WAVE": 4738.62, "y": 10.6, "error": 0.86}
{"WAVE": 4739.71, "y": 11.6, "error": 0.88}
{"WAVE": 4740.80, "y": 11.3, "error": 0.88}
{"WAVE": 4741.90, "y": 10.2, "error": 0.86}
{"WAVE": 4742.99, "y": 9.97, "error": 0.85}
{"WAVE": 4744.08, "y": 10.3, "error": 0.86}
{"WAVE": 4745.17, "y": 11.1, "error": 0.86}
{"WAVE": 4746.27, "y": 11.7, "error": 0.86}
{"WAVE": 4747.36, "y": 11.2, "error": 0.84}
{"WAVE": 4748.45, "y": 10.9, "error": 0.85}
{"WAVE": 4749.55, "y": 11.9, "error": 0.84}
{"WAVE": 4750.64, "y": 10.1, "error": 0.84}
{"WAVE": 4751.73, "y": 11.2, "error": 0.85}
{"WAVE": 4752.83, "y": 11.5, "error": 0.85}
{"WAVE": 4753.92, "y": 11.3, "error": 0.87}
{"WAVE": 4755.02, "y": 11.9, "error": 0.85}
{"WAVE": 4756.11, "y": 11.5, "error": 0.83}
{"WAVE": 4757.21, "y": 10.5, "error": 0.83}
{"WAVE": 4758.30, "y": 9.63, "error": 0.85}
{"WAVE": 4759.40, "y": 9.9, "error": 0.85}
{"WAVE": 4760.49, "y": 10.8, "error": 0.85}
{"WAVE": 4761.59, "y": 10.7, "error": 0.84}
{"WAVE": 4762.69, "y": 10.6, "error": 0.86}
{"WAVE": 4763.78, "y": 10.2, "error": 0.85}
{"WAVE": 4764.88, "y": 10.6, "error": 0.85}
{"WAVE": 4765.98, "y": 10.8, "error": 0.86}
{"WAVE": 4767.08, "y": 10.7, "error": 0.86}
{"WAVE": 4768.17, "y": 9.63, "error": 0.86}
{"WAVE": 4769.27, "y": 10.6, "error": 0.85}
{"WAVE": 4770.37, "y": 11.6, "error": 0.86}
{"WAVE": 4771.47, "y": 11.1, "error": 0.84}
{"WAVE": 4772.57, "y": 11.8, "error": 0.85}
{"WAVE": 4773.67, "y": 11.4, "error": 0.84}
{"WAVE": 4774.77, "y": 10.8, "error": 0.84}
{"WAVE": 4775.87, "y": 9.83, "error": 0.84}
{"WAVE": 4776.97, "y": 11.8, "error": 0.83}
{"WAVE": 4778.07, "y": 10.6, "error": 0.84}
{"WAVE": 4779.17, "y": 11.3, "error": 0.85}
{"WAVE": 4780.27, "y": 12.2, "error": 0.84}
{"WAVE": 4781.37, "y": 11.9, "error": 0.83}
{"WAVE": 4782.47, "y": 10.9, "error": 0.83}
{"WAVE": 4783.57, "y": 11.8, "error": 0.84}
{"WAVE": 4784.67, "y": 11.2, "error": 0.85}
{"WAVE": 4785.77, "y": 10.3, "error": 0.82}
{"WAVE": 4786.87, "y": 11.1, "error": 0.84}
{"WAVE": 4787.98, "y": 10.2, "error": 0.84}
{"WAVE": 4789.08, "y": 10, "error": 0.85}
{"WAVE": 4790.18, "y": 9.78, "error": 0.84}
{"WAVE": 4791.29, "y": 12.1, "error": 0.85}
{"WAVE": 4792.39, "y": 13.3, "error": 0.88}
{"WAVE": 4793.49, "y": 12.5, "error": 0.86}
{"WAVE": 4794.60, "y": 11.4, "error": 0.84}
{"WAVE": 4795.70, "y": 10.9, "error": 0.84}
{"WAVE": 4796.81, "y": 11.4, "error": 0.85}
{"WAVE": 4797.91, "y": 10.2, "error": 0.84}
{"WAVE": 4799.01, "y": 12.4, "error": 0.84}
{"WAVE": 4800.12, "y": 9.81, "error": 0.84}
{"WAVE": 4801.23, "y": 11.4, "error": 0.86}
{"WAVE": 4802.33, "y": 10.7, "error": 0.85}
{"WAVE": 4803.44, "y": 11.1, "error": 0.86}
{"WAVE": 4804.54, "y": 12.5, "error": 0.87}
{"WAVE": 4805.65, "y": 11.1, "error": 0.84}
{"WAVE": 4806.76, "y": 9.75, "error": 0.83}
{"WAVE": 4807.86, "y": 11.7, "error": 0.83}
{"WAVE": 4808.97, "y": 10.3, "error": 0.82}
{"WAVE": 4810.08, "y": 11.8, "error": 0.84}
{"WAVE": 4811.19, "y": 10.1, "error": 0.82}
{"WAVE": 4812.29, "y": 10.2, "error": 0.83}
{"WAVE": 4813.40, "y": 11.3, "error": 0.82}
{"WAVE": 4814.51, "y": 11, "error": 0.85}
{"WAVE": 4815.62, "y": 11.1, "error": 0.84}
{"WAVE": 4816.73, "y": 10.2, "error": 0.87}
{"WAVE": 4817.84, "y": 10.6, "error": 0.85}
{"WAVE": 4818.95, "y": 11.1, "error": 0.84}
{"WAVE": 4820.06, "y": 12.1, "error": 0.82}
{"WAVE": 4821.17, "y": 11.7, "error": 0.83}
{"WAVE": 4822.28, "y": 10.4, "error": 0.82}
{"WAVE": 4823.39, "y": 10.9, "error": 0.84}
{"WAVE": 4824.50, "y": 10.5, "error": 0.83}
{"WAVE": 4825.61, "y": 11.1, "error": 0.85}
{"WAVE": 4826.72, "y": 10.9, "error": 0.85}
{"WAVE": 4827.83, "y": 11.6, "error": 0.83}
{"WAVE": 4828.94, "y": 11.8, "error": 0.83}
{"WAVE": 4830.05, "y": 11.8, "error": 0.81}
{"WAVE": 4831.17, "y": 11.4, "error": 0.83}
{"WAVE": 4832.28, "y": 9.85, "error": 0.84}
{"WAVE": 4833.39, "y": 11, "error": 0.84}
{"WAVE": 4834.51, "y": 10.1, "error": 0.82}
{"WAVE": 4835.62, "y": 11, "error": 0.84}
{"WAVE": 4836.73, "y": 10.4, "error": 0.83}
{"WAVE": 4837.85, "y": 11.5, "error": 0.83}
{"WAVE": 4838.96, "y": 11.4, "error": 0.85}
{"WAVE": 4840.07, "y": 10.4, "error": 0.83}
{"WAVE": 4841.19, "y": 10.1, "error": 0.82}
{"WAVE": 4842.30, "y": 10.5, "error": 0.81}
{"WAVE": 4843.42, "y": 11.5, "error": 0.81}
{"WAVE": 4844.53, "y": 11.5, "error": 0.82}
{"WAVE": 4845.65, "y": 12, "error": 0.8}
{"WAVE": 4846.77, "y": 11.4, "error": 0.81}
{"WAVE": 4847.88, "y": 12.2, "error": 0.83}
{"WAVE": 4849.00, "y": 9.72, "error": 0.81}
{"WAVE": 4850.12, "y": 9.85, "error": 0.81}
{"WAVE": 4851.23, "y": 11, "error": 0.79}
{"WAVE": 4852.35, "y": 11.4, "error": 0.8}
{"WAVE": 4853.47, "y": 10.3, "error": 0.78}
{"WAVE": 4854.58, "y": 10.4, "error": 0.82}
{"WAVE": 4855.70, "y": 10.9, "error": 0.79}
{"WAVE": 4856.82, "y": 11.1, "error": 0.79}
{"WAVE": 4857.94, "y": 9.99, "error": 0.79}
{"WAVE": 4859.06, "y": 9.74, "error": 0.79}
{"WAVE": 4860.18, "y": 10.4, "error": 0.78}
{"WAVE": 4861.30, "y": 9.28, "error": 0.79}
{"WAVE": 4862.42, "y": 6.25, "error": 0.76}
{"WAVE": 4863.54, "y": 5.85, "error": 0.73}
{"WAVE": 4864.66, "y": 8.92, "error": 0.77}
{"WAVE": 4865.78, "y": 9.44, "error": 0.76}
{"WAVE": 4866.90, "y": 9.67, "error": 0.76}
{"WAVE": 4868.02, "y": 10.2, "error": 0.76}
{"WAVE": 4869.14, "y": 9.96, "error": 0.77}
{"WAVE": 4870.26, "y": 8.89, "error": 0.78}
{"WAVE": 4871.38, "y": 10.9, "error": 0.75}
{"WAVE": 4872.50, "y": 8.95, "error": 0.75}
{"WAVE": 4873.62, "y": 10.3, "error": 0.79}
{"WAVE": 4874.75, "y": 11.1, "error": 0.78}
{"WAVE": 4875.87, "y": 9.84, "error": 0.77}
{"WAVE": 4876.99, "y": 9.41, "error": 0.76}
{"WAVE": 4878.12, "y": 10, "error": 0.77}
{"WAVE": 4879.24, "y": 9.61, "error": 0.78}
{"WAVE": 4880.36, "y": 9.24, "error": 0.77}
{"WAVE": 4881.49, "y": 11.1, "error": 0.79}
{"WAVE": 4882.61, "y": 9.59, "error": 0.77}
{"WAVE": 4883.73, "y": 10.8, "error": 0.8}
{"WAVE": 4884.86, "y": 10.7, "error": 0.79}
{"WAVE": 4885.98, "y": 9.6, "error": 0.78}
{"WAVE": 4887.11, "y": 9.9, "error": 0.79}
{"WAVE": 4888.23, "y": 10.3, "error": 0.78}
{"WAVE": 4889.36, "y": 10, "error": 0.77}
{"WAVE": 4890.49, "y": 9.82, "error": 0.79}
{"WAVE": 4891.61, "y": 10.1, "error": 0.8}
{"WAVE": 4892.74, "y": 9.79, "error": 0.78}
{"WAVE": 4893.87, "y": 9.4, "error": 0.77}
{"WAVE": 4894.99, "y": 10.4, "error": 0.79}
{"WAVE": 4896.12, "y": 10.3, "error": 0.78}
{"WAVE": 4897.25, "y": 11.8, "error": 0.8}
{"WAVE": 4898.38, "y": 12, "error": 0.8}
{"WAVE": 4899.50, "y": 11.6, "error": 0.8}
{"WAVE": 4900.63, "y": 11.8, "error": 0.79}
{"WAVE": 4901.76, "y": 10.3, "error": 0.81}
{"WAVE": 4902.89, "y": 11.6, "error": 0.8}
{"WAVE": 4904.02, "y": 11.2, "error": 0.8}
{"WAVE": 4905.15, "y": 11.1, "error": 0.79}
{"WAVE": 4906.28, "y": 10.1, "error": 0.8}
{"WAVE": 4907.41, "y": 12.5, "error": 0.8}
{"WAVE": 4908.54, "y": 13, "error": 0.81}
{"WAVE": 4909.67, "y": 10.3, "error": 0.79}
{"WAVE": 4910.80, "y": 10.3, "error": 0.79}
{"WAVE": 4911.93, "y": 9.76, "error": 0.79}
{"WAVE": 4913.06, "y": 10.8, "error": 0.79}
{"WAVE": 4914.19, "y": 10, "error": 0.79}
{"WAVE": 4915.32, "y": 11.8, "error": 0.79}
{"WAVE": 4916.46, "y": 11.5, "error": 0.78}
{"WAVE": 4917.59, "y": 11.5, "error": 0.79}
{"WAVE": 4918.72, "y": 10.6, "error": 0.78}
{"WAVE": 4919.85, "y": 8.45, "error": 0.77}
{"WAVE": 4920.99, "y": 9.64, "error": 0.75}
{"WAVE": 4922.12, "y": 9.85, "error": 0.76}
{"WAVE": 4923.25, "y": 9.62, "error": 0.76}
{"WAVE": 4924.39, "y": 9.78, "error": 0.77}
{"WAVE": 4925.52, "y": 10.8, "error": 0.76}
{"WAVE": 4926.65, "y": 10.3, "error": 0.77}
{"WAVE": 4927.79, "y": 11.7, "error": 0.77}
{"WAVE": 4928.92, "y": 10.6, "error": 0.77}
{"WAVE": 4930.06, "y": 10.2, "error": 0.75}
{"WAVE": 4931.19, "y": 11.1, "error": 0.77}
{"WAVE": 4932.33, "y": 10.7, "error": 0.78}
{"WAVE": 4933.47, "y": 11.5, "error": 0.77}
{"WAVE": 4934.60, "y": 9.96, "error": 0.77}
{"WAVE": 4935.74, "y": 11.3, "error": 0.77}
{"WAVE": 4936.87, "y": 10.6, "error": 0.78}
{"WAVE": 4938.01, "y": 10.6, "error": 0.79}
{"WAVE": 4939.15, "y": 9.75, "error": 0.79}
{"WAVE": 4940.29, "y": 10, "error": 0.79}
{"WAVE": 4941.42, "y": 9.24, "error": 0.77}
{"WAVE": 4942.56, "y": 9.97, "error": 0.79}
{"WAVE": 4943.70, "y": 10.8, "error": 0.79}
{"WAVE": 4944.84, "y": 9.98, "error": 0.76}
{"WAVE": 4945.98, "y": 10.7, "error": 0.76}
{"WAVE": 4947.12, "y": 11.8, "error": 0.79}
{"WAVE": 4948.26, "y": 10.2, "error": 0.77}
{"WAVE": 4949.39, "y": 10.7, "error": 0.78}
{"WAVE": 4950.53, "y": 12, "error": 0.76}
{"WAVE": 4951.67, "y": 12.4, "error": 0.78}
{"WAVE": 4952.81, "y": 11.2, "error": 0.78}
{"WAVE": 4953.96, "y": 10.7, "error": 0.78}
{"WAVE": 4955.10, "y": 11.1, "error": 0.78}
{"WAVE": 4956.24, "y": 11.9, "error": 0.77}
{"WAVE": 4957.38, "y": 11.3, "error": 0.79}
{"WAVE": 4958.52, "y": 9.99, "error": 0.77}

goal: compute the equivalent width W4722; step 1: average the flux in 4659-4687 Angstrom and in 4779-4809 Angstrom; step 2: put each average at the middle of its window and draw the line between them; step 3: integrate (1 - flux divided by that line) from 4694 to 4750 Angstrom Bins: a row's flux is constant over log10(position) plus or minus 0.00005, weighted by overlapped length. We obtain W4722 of 2.0 Angstrom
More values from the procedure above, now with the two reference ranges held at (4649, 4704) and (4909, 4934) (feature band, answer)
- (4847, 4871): 1.7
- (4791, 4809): -1.1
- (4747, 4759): -0.4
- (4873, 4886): 0.5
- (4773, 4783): -0.5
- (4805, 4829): -0.7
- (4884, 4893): 0.4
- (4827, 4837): -0.4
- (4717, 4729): -0.2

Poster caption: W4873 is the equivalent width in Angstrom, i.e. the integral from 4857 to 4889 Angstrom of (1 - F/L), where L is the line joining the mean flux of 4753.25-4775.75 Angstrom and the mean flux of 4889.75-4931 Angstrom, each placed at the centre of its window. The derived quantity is 3.1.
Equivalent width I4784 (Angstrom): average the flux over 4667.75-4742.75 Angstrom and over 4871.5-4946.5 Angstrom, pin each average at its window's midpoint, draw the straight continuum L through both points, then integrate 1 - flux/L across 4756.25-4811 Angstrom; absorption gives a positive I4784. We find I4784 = -1.7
